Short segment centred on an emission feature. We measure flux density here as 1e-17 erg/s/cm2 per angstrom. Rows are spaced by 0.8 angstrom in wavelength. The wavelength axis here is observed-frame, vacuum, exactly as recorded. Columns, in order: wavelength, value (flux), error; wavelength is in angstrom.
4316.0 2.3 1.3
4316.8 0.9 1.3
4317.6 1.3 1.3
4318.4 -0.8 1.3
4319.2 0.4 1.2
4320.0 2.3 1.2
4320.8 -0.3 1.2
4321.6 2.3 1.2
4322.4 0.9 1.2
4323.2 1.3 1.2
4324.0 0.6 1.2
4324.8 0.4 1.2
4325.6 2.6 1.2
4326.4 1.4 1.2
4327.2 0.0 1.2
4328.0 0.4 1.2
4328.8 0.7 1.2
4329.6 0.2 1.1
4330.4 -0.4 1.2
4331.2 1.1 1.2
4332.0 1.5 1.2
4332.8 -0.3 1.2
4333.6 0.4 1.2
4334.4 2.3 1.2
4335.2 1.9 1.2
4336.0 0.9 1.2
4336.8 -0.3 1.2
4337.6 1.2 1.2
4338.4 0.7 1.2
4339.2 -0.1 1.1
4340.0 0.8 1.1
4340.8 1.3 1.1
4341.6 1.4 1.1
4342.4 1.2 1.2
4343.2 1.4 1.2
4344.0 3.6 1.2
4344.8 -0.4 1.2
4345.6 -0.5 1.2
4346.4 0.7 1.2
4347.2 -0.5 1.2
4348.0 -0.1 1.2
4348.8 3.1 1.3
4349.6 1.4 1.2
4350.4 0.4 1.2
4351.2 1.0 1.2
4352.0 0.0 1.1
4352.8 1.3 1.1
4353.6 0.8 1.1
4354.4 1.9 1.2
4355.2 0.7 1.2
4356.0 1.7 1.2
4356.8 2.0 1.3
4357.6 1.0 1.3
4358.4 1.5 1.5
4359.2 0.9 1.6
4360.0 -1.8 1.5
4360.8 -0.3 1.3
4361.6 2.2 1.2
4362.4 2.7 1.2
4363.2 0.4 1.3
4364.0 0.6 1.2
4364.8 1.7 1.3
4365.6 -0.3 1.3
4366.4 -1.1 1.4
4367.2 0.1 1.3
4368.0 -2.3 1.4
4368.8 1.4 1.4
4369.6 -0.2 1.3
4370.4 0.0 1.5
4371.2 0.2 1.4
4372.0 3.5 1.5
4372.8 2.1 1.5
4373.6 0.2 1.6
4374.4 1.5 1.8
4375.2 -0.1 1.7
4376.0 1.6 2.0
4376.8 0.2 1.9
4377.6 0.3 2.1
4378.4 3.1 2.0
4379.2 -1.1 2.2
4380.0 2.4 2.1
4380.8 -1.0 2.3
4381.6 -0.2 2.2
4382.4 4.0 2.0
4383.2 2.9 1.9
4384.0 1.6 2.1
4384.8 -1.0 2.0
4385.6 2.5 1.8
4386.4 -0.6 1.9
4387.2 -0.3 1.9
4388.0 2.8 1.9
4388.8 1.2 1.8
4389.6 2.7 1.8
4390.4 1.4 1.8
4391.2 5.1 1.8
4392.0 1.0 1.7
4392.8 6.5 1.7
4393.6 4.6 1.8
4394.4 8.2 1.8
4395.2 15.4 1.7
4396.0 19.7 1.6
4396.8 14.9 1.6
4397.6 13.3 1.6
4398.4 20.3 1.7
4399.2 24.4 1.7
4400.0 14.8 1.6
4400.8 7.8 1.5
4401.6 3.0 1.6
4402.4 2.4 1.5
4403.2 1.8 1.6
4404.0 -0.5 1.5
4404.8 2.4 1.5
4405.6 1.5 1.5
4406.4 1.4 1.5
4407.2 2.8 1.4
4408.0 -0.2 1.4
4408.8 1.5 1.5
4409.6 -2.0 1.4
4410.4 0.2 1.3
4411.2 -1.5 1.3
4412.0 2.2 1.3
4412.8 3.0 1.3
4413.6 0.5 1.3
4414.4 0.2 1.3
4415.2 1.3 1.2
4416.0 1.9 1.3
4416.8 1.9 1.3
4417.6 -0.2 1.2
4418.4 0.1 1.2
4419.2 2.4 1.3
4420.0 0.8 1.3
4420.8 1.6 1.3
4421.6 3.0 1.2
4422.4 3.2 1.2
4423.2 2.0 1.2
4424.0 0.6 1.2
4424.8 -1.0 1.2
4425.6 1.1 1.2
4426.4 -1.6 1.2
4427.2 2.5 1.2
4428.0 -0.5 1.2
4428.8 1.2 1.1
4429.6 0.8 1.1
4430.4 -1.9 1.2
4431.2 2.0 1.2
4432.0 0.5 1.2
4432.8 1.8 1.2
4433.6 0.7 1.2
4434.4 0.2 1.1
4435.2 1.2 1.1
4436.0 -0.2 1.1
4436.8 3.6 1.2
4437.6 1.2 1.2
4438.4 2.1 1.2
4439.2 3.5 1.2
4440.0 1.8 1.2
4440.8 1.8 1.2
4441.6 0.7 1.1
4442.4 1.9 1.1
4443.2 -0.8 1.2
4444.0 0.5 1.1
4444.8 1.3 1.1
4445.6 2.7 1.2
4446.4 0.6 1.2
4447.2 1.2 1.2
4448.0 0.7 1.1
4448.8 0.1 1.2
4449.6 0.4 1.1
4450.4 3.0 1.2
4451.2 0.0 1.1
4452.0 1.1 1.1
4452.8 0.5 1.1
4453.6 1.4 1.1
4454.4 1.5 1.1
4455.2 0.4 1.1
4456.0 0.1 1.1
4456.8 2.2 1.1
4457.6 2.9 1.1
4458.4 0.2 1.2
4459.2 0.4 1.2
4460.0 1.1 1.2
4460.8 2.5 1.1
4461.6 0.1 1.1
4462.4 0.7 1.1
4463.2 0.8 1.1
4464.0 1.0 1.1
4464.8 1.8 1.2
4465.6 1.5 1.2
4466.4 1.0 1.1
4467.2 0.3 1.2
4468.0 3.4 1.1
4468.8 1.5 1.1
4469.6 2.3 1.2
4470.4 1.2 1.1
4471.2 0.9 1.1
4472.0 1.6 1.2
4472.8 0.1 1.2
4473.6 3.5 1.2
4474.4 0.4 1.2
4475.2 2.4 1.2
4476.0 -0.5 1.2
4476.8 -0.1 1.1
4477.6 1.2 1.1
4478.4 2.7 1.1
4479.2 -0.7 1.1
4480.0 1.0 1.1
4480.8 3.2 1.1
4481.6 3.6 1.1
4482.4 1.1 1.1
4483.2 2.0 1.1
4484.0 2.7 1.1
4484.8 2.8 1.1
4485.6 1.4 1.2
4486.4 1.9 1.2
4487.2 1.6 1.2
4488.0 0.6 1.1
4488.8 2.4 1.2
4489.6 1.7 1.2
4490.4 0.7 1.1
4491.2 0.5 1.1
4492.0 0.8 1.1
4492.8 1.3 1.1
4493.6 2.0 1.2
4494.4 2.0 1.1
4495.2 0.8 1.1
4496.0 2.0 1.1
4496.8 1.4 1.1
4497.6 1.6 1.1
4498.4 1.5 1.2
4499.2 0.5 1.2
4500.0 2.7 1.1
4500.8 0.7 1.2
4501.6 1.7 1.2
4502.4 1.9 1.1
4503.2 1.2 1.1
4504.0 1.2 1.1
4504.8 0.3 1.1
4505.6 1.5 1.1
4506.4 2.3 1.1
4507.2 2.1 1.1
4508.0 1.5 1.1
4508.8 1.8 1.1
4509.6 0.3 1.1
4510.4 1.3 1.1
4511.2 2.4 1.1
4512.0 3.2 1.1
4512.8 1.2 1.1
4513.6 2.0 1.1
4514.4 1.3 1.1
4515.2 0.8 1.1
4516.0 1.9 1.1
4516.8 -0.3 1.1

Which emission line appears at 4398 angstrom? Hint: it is [O II] 3727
